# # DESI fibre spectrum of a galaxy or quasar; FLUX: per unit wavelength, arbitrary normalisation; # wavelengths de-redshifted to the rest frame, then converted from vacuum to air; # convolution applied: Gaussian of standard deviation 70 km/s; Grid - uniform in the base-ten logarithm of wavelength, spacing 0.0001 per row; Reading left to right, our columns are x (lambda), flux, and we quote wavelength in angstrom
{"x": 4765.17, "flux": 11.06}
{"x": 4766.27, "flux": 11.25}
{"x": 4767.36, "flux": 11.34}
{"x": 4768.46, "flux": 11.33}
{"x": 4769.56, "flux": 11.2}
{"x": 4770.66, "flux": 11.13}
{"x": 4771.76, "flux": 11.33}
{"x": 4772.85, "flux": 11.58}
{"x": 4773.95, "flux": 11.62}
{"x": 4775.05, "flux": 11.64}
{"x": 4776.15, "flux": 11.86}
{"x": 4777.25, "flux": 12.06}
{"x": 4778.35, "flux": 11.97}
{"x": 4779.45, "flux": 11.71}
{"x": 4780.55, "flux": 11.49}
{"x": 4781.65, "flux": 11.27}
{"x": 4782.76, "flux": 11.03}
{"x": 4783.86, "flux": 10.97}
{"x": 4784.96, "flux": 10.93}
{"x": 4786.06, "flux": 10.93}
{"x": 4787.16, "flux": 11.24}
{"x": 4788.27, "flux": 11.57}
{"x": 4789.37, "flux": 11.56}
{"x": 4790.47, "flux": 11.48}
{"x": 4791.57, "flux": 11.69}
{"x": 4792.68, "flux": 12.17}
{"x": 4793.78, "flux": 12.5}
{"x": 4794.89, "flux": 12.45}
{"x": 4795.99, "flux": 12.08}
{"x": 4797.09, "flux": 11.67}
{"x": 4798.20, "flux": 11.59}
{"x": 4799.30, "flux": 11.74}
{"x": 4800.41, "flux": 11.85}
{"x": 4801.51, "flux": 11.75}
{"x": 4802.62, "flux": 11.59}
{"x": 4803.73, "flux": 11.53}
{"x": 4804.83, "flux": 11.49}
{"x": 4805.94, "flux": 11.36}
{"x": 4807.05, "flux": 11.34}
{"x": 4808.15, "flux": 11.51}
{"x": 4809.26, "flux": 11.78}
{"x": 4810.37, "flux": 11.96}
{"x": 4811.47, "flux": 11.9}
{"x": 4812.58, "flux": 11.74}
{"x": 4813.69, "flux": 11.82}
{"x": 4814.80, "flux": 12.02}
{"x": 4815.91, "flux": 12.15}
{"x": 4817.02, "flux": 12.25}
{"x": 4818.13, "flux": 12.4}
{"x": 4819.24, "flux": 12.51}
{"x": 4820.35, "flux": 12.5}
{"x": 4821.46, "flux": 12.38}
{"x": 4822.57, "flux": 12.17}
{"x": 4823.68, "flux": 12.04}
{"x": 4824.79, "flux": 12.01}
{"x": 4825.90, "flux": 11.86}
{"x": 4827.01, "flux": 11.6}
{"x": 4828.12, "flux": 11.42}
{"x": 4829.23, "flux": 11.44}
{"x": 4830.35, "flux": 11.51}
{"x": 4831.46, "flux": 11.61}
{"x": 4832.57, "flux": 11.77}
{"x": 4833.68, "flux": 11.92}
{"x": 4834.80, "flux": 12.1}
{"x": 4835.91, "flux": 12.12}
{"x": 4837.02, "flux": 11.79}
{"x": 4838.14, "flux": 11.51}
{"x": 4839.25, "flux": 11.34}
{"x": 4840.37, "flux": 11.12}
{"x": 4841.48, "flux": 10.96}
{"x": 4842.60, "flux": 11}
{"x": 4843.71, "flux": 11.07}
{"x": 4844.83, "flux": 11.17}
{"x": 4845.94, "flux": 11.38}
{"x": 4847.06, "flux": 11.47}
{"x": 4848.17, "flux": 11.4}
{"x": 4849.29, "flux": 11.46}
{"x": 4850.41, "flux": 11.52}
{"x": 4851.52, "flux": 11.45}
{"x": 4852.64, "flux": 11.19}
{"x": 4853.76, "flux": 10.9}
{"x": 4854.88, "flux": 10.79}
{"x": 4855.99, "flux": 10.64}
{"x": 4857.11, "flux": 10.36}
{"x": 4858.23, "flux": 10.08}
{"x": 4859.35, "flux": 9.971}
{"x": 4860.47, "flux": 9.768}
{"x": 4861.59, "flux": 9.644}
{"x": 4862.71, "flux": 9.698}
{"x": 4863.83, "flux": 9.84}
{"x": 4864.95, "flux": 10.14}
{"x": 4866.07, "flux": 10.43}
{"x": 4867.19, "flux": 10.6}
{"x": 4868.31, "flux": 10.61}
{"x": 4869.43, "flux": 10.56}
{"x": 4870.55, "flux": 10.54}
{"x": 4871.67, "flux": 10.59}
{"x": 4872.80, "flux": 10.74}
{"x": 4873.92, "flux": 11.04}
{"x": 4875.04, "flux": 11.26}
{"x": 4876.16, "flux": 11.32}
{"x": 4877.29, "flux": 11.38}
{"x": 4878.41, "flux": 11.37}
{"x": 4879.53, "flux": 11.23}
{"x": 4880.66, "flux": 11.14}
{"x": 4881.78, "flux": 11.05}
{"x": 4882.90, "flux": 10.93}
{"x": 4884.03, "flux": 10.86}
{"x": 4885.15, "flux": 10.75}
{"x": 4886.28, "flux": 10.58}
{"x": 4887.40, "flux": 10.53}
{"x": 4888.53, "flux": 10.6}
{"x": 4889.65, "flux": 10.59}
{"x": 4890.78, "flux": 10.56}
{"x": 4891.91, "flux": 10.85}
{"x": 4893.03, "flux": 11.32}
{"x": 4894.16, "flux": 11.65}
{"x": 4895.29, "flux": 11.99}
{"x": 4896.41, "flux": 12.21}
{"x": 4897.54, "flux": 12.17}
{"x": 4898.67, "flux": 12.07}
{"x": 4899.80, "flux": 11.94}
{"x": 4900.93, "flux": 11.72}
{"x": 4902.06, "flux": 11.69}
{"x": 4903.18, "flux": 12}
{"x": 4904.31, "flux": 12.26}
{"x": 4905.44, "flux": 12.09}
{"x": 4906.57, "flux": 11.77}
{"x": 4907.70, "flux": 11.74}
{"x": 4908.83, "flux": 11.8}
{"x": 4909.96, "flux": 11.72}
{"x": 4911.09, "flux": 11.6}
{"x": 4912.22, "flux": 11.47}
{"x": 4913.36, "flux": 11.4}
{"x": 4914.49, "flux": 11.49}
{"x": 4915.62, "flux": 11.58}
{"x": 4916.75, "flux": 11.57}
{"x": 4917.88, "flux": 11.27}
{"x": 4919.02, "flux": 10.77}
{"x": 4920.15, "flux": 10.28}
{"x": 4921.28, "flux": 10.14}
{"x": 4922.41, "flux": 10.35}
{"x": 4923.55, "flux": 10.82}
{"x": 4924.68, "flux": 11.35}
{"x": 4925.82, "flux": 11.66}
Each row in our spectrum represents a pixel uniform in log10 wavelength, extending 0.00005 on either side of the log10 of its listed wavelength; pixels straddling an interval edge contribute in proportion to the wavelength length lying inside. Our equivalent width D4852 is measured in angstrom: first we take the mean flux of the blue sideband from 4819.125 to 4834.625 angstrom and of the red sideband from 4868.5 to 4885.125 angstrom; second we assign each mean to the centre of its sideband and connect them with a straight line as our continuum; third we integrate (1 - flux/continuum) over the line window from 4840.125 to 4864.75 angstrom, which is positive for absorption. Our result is 1.5 angstrom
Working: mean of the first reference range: 11.9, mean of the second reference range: 11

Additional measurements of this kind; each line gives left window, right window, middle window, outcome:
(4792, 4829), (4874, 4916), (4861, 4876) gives 1.4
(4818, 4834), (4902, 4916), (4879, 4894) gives 1.2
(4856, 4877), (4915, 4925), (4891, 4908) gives -1.7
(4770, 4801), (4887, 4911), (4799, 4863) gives 0.8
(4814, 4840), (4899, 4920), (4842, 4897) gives 4.3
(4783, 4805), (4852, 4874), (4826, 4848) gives -1.3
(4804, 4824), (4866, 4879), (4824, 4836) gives -0.1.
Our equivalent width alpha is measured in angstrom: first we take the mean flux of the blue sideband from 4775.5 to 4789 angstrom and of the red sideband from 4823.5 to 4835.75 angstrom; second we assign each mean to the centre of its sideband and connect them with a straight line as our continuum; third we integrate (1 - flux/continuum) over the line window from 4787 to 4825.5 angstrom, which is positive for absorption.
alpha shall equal -1.0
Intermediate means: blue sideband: 11.4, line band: 11.9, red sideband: 11.8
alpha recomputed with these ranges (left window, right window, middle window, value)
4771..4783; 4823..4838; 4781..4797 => 0.1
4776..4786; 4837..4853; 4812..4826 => -1.0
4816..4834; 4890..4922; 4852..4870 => 2.2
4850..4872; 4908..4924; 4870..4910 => -1.8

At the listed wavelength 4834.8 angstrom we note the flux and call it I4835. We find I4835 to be 12.1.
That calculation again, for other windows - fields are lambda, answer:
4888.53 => 10.6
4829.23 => 11.44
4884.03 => 10.86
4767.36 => 11.34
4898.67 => 12.07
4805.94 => 11.36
